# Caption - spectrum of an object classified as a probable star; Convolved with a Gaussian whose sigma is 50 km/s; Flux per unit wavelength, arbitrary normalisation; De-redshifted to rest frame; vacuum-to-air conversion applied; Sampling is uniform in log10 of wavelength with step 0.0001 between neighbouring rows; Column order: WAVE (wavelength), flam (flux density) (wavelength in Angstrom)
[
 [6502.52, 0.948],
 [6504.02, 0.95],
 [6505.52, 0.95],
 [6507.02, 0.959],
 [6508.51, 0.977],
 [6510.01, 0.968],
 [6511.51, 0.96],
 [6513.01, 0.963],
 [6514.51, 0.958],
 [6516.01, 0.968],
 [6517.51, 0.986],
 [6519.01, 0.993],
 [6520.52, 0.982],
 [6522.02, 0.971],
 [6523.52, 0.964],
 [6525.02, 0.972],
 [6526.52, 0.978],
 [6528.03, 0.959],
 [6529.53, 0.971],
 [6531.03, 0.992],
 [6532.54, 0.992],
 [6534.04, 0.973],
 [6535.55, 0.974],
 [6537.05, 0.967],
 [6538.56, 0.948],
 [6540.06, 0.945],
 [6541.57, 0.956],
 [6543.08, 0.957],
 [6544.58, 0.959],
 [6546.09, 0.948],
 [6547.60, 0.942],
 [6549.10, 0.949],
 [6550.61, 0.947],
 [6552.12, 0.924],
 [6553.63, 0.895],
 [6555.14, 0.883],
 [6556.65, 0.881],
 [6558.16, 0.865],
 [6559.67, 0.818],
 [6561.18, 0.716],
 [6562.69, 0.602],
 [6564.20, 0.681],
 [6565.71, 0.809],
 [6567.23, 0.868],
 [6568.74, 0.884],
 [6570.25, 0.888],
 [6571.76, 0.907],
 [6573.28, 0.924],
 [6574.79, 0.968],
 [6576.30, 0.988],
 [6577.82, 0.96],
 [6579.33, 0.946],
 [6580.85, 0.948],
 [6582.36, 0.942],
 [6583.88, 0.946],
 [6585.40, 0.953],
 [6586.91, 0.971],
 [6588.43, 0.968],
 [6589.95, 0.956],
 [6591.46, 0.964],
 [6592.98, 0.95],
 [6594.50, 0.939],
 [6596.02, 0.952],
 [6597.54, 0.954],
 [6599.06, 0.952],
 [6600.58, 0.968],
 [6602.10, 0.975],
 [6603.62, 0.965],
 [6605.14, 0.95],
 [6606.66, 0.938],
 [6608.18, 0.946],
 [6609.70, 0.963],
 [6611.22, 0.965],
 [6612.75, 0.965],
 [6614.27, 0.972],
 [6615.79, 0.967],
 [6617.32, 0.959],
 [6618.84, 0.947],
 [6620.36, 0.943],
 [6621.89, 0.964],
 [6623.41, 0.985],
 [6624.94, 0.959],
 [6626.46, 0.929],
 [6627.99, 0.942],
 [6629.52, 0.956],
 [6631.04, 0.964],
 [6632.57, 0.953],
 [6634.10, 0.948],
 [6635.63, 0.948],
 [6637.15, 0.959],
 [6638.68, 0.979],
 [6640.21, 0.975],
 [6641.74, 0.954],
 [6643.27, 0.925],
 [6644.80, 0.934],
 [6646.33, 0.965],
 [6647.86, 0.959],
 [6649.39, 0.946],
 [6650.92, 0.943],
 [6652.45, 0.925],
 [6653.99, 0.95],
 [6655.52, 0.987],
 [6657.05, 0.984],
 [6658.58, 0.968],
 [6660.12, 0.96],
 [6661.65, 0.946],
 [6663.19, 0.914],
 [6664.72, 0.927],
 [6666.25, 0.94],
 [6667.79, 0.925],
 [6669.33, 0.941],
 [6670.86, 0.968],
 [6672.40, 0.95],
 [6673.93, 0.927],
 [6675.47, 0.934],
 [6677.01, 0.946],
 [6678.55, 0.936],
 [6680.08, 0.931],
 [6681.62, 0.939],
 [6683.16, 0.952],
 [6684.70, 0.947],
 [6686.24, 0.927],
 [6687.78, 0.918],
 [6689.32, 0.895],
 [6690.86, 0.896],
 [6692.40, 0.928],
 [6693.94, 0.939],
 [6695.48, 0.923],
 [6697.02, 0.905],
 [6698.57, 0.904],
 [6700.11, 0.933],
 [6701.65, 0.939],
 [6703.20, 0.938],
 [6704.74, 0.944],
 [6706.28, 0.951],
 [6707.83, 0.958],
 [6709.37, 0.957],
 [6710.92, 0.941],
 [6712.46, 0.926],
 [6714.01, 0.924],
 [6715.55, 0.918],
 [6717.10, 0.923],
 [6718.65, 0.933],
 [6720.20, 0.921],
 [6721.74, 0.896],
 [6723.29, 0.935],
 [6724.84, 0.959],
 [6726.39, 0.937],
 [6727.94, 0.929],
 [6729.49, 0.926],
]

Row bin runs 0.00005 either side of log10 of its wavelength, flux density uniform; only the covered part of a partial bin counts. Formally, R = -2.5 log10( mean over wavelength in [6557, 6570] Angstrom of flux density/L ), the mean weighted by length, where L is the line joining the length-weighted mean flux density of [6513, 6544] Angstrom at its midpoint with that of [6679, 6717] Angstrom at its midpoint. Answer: 0.22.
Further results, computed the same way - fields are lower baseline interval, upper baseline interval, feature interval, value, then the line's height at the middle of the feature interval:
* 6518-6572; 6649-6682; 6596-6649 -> -0.026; 0.934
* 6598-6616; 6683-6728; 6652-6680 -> -0.004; 0.942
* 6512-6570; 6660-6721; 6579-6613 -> -0.036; 0.924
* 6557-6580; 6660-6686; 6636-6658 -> -0.044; 0.919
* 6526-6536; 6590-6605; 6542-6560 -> 0.062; 0.971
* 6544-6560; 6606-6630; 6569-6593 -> -0.019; 0.931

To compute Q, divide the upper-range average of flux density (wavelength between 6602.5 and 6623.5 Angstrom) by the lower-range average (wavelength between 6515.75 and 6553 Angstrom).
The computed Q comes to 0.99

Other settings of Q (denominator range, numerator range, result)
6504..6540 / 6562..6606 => 0.95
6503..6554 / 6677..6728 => 0.97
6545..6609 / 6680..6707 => 1.02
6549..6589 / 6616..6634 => 1.07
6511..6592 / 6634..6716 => 1.01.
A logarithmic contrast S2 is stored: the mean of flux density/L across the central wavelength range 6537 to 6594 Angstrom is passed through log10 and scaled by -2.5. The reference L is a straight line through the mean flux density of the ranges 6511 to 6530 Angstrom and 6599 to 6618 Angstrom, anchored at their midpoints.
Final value 0.07 mag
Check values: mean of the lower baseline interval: 0.971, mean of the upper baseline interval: 0.961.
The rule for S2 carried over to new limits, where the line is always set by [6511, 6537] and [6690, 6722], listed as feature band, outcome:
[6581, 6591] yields 0.00 mag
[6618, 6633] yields -0.01 mag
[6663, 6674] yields 0.00 mag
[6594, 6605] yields 0.00 mag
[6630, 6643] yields -0.01 mag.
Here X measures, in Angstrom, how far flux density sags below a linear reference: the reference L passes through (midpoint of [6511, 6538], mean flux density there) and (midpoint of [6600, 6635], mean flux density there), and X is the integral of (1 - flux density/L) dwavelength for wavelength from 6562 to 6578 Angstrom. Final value 1.8 Angstrom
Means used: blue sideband 0.973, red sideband 0.957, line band 0.859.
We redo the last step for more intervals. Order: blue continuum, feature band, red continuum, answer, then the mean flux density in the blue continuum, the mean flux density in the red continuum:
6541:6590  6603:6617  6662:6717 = -0.7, 0.9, 0.933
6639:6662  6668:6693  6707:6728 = 0.3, 0.955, 0.933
